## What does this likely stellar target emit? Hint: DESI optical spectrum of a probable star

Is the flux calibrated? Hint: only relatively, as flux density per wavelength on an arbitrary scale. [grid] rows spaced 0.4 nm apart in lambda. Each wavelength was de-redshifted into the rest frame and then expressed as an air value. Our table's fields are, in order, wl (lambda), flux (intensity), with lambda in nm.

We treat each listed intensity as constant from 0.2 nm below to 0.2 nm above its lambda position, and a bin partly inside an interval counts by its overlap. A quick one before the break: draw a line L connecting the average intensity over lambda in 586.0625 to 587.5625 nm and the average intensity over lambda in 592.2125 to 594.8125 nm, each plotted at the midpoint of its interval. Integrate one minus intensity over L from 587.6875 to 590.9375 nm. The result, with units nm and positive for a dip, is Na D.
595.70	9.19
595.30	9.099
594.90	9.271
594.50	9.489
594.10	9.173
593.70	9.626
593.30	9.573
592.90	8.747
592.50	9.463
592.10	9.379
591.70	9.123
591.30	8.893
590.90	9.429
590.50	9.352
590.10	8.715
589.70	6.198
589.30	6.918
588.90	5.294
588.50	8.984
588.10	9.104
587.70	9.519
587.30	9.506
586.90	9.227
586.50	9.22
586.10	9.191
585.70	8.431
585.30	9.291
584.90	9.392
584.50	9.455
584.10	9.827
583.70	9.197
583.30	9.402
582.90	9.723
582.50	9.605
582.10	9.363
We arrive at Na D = 0.45 nm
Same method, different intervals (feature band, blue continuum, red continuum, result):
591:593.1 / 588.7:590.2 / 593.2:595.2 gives -0.26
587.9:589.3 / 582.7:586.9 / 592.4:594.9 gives 0.25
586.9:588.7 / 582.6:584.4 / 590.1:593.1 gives 0.01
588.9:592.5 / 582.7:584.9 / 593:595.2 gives 0.40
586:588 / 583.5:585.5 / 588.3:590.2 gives -0.27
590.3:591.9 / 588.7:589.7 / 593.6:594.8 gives -0.40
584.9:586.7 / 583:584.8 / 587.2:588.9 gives 0.02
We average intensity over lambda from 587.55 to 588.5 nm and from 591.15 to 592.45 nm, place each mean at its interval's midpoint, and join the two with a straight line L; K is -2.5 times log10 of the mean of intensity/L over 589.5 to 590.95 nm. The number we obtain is 0.11 mag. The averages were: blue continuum 9.23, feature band 8.32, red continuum 9.18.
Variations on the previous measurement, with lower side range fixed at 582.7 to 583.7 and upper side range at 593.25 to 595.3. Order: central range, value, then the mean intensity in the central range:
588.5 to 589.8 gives 0.39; 6.57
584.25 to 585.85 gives 0.03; 9.19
